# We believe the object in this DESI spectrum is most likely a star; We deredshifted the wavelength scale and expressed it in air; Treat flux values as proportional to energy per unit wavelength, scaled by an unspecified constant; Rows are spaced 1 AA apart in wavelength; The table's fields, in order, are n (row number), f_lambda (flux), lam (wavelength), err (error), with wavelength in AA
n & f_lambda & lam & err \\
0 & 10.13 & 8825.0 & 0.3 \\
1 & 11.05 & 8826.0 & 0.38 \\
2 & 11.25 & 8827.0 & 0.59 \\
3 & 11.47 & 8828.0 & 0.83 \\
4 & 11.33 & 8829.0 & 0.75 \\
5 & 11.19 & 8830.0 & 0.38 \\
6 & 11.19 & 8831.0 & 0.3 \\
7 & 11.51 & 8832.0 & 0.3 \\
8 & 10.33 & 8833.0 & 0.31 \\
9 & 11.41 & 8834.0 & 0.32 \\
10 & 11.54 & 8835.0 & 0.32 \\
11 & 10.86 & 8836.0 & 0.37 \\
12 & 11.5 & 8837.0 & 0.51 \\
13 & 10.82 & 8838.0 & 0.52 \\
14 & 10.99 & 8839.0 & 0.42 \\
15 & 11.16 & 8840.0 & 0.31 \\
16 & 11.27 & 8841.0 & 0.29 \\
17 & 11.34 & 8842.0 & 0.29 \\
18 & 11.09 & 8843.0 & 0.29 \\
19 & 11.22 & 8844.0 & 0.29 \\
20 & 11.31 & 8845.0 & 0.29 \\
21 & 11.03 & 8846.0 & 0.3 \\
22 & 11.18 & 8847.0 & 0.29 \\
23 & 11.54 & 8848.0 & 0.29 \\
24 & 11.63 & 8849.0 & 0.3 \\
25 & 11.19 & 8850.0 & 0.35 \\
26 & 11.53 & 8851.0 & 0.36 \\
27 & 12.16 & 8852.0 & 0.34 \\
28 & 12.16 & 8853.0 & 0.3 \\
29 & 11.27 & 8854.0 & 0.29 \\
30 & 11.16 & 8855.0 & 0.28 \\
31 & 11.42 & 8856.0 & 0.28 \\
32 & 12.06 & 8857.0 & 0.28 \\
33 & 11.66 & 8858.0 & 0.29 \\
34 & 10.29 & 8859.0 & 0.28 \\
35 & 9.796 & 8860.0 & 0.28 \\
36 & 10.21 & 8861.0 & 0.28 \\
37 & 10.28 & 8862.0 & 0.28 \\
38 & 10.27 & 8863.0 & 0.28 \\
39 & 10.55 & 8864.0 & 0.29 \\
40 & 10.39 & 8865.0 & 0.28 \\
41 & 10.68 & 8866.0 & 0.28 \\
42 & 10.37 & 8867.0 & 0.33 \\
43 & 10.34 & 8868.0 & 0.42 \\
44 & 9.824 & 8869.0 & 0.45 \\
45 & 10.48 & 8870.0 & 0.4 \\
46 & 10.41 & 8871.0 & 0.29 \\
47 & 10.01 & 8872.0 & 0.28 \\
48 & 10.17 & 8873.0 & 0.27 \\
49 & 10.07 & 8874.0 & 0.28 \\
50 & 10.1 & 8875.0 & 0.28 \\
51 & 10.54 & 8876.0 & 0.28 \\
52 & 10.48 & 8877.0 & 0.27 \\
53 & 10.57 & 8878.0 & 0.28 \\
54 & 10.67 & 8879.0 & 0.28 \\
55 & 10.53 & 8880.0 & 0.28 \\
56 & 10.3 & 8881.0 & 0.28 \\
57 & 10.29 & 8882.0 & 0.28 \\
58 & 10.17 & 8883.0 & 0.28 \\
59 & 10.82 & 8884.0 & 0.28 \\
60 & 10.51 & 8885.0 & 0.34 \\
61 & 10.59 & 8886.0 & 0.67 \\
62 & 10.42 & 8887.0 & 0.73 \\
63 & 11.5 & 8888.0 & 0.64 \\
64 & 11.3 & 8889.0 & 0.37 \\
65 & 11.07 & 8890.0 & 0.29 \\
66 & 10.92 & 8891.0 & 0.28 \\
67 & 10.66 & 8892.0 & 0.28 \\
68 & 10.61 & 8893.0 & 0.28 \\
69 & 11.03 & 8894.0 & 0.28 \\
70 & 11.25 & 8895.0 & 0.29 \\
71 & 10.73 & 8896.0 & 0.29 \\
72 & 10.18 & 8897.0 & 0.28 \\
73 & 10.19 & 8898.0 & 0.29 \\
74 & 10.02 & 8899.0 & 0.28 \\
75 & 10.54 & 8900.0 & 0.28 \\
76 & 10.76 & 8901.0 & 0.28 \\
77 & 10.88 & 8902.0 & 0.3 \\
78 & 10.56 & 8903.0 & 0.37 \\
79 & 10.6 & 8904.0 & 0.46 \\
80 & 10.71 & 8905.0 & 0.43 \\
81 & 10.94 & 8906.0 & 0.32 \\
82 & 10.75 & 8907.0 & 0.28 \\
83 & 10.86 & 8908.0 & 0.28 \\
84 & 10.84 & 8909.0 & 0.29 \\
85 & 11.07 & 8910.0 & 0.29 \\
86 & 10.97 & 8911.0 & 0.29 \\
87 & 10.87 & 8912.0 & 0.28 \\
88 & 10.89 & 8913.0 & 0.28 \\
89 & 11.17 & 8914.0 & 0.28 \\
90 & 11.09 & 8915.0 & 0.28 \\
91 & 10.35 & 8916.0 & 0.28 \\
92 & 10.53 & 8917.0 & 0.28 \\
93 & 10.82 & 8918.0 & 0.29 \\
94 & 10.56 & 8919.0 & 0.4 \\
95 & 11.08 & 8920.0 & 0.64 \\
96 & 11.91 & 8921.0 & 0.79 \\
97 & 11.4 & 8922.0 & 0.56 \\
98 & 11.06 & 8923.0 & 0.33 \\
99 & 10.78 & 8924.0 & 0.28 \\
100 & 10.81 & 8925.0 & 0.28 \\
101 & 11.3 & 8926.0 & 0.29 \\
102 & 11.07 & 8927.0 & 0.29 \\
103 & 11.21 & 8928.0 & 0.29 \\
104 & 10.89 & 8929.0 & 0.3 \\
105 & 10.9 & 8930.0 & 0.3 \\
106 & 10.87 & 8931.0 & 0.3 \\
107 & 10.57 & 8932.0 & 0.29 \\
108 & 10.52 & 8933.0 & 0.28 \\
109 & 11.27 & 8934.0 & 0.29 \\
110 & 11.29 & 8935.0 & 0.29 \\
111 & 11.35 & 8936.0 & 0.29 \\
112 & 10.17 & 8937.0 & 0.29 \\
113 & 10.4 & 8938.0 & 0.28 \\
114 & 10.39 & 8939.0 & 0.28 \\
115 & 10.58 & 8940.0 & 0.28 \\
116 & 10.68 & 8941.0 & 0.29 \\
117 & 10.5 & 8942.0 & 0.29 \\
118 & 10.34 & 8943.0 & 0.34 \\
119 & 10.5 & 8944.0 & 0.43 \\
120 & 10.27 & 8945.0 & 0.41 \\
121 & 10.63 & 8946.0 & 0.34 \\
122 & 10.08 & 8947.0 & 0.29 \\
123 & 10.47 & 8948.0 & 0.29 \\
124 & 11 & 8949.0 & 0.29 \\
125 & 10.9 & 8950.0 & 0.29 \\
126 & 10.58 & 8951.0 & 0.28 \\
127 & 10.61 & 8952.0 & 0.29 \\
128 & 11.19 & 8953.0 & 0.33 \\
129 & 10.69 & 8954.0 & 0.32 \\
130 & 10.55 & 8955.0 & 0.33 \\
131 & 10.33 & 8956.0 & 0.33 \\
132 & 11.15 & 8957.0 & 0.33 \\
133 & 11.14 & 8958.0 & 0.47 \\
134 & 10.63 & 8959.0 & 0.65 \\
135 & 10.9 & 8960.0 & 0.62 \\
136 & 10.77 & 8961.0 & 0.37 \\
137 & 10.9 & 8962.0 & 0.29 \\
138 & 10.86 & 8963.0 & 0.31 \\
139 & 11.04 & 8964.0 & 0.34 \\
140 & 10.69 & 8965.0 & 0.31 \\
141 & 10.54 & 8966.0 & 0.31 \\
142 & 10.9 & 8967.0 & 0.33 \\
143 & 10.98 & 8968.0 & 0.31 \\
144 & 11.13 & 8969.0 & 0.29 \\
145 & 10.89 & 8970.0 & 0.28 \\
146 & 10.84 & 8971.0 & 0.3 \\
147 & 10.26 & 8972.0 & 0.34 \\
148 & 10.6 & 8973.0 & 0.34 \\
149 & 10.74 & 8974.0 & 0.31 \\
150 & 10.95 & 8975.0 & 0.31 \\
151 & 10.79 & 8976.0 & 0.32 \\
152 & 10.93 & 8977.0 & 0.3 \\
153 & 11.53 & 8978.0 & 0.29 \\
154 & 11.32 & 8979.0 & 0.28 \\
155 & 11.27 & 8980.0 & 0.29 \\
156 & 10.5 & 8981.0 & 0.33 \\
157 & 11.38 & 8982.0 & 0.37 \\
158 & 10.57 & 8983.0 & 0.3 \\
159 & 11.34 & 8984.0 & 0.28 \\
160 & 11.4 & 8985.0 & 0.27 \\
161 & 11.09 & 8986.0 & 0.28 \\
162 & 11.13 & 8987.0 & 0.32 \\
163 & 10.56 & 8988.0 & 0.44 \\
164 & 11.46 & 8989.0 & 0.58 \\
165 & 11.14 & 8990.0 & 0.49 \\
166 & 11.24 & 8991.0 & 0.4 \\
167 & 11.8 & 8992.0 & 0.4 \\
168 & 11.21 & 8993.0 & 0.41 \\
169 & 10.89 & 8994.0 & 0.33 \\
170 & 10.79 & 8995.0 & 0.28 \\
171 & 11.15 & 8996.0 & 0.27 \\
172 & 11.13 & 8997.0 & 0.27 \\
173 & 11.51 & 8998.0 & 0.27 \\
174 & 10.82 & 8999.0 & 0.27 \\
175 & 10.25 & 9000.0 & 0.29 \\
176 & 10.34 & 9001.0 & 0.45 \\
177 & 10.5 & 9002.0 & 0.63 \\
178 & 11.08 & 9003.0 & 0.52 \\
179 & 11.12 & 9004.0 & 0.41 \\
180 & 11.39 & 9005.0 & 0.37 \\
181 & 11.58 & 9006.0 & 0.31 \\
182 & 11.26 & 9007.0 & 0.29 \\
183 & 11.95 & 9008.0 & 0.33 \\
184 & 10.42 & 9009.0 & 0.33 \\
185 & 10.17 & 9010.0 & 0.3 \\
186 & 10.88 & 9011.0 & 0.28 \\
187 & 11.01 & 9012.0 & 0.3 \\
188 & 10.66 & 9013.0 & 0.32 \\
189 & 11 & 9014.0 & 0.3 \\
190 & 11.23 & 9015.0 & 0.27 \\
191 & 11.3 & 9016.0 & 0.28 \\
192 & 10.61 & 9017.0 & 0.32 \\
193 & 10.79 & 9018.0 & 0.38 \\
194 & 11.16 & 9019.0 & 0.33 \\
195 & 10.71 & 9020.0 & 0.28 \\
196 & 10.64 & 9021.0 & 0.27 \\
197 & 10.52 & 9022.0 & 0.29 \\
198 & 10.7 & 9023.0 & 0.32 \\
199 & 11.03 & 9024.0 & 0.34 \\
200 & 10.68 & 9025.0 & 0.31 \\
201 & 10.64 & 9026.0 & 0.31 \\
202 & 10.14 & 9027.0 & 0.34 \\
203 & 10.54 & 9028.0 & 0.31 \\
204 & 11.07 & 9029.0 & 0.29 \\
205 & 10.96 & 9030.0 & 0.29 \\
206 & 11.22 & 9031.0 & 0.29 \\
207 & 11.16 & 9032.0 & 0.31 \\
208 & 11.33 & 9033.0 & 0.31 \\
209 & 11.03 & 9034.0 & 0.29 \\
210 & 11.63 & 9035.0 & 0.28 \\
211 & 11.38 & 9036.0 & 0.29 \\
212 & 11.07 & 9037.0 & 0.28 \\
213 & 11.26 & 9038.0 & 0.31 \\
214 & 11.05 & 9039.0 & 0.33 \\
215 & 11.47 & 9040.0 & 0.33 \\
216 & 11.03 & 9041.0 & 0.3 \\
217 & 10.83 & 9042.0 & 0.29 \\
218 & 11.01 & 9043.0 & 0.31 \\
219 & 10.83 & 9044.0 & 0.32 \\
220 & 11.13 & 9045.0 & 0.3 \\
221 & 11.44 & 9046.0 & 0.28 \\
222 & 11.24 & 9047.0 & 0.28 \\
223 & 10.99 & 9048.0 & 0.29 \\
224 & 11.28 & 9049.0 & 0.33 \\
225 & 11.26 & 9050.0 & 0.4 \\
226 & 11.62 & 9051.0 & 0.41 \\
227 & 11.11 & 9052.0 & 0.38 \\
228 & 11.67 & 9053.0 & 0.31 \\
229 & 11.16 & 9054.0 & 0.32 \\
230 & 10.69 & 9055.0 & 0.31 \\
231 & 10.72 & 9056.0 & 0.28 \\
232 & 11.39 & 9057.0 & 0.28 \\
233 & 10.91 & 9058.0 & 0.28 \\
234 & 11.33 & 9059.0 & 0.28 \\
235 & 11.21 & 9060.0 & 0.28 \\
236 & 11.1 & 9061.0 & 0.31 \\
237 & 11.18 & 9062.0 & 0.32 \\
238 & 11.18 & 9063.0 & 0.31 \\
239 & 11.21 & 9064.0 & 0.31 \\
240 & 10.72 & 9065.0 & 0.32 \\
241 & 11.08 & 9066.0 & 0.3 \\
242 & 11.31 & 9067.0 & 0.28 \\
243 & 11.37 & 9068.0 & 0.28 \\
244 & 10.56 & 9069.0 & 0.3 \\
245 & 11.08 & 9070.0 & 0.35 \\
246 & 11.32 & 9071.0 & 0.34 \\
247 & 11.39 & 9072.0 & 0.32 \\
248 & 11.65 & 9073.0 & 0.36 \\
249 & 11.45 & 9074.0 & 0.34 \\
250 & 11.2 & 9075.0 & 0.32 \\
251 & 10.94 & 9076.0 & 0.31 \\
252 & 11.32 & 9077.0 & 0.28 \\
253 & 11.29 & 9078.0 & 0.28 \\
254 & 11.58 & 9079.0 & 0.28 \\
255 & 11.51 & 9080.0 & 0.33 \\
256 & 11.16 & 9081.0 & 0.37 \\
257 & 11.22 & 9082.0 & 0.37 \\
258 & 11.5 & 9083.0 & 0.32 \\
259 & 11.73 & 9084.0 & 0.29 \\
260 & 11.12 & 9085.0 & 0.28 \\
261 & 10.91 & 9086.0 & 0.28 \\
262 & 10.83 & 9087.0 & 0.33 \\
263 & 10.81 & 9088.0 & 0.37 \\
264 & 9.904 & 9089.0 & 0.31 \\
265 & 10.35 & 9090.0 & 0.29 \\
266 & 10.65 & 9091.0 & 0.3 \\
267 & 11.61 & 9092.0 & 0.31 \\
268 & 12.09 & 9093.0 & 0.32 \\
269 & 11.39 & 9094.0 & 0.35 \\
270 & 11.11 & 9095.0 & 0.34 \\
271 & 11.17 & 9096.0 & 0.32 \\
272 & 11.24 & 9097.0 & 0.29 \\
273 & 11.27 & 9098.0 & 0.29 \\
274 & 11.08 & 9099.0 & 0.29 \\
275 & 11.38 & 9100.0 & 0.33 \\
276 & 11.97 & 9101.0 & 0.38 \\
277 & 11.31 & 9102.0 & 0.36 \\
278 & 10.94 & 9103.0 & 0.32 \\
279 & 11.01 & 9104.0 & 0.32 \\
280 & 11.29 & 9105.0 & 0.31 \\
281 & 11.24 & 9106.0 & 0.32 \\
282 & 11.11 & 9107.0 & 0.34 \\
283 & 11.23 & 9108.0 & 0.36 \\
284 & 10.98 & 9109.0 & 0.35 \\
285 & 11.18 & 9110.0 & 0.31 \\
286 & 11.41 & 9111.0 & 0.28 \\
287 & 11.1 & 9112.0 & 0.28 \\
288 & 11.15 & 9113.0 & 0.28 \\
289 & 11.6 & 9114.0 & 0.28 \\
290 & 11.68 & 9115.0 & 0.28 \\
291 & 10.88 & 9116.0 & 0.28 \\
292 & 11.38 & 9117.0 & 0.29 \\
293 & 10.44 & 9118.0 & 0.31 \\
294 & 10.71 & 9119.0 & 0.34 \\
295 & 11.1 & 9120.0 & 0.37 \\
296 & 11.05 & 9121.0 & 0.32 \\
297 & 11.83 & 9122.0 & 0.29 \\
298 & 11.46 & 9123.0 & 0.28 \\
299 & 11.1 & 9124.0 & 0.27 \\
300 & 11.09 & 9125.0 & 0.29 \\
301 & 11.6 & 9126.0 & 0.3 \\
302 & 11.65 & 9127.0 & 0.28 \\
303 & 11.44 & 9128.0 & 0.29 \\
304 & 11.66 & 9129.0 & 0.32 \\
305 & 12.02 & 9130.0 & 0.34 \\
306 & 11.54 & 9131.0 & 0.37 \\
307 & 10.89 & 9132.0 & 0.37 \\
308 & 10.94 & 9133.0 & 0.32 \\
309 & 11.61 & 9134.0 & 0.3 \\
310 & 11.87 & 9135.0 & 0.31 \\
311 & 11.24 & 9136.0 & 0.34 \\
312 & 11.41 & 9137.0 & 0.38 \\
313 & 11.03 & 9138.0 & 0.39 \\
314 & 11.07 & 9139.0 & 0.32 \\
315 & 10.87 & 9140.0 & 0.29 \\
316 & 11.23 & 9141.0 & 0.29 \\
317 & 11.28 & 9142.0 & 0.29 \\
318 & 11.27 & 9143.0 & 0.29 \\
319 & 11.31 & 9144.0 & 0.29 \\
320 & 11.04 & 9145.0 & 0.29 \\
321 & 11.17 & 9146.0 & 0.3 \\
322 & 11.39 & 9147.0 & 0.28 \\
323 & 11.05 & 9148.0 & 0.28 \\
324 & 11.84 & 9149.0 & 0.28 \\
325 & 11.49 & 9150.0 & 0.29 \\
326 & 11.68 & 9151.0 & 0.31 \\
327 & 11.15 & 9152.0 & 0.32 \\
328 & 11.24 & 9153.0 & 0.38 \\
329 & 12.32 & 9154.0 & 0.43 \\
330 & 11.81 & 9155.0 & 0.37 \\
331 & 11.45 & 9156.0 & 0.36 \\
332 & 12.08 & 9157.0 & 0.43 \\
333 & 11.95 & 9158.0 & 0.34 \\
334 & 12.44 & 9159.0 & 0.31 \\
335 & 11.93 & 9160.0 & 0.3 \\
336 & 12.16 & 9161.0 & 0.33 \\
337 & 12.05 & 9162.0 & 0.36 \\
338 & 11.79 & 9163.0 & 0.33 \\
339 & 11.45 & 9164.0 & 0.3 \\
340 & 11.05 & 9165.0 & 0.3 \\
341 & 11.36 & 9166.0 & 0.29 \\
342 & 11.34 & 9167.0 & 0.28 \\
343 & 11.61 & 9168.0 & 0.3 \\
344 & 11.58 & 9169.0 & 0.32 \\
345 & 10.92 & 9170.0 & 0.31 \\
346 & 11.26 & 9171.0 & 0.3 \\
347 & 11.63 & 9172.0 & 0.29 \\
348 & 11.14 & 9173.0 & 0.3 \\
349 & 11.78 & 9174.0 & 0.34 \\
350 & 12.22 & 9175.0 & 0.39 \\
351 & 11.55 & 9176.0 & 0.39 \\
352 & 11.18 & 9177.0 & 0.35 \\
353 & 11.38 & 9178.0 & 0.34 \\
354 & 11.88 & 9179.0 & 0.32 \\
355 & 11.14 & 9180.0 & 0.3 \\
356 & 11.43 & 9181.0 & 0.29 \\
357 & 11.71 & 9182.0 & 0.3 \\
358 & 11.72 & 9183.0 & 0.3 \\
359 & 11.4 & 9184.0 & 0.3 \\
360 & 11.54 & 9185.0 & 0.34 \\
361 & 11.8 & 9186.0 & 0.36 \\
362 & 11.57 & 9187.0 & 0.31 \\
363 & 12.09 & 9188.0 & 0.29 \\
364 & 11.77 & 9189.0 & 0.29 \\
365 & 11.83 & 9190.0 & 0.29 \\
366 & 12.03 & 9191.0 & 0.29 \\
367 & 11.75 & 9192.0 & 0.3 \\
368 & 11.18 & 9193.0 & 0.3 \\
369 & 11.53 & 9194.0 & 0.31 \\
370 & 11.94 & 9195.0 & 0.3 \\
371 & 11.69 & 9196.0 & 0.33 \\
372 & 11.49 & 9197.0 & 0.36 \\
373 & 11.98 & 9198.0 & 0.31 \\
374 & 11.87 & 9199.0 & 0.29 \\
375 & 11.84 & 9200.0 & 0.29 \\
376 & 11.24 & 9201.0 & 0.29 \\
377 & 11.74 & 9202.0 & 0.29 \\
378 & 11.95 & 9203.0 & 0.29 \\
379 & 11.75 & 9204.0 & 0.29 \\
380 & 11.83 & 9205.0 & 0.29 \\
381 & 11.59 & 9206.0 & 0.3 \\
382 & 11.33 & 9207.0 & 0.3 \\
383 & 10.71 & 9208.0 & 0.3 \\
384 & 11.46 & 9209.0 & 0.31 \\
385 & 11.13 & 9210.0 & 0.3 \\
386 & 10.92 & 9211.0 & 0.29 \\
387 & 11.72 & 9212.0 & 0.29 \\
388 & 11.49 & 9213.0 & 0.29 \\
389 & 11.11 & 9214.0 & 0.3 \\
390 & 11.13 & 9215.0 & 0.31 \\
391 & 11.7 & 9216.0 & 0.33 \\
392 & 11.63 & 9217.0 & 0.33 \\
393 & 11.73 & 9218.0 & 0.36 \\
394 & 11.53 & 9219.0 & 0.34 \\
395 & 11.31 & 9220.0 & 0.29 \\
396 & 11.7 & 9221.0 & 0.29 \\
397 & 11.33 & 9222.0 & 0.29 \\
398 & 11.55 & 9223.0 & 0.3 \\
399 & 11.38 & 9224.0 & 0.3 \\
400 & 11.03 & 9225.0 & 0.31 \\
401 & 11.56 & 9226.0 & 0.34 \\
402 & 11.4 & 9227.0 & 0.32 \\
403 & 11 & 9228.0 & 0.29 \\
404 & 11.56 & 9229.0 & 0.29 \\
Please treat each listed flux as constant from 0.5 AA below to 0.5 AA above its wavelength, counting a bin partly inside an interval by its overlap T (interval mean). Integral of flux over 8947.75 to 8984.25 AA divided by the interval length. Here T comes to 10.9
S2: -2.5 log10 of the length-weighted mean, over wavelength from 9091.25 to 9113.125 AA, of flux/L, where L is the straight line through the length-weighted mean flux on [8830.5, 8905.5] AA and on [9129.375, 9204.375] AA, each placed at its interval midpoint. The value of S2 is 0.011 mag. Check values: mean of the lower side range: 10.8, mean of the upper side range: 11.6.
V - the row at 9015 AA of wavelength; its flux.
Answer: 11.23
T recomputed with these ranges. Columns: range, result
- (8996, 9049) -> 11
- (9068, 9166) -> 11.3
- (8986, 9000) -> 11.1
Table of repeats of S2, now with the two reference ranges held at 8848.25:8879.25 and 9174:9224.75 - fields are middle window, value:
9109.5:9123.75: 0.01 mag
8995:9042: 0.02 mag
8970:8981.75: 0.01 mag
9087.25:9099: 0.02 mag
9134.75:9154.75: 0.01 mag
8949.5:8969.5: 0.02 mag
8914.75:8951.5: 0.01 mag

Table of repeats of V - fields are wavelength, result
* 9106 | 11.24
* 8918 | 10.82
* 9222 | 11.33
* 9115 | 11.68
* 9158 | 11.95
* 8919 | 10.56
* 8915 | 11.09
